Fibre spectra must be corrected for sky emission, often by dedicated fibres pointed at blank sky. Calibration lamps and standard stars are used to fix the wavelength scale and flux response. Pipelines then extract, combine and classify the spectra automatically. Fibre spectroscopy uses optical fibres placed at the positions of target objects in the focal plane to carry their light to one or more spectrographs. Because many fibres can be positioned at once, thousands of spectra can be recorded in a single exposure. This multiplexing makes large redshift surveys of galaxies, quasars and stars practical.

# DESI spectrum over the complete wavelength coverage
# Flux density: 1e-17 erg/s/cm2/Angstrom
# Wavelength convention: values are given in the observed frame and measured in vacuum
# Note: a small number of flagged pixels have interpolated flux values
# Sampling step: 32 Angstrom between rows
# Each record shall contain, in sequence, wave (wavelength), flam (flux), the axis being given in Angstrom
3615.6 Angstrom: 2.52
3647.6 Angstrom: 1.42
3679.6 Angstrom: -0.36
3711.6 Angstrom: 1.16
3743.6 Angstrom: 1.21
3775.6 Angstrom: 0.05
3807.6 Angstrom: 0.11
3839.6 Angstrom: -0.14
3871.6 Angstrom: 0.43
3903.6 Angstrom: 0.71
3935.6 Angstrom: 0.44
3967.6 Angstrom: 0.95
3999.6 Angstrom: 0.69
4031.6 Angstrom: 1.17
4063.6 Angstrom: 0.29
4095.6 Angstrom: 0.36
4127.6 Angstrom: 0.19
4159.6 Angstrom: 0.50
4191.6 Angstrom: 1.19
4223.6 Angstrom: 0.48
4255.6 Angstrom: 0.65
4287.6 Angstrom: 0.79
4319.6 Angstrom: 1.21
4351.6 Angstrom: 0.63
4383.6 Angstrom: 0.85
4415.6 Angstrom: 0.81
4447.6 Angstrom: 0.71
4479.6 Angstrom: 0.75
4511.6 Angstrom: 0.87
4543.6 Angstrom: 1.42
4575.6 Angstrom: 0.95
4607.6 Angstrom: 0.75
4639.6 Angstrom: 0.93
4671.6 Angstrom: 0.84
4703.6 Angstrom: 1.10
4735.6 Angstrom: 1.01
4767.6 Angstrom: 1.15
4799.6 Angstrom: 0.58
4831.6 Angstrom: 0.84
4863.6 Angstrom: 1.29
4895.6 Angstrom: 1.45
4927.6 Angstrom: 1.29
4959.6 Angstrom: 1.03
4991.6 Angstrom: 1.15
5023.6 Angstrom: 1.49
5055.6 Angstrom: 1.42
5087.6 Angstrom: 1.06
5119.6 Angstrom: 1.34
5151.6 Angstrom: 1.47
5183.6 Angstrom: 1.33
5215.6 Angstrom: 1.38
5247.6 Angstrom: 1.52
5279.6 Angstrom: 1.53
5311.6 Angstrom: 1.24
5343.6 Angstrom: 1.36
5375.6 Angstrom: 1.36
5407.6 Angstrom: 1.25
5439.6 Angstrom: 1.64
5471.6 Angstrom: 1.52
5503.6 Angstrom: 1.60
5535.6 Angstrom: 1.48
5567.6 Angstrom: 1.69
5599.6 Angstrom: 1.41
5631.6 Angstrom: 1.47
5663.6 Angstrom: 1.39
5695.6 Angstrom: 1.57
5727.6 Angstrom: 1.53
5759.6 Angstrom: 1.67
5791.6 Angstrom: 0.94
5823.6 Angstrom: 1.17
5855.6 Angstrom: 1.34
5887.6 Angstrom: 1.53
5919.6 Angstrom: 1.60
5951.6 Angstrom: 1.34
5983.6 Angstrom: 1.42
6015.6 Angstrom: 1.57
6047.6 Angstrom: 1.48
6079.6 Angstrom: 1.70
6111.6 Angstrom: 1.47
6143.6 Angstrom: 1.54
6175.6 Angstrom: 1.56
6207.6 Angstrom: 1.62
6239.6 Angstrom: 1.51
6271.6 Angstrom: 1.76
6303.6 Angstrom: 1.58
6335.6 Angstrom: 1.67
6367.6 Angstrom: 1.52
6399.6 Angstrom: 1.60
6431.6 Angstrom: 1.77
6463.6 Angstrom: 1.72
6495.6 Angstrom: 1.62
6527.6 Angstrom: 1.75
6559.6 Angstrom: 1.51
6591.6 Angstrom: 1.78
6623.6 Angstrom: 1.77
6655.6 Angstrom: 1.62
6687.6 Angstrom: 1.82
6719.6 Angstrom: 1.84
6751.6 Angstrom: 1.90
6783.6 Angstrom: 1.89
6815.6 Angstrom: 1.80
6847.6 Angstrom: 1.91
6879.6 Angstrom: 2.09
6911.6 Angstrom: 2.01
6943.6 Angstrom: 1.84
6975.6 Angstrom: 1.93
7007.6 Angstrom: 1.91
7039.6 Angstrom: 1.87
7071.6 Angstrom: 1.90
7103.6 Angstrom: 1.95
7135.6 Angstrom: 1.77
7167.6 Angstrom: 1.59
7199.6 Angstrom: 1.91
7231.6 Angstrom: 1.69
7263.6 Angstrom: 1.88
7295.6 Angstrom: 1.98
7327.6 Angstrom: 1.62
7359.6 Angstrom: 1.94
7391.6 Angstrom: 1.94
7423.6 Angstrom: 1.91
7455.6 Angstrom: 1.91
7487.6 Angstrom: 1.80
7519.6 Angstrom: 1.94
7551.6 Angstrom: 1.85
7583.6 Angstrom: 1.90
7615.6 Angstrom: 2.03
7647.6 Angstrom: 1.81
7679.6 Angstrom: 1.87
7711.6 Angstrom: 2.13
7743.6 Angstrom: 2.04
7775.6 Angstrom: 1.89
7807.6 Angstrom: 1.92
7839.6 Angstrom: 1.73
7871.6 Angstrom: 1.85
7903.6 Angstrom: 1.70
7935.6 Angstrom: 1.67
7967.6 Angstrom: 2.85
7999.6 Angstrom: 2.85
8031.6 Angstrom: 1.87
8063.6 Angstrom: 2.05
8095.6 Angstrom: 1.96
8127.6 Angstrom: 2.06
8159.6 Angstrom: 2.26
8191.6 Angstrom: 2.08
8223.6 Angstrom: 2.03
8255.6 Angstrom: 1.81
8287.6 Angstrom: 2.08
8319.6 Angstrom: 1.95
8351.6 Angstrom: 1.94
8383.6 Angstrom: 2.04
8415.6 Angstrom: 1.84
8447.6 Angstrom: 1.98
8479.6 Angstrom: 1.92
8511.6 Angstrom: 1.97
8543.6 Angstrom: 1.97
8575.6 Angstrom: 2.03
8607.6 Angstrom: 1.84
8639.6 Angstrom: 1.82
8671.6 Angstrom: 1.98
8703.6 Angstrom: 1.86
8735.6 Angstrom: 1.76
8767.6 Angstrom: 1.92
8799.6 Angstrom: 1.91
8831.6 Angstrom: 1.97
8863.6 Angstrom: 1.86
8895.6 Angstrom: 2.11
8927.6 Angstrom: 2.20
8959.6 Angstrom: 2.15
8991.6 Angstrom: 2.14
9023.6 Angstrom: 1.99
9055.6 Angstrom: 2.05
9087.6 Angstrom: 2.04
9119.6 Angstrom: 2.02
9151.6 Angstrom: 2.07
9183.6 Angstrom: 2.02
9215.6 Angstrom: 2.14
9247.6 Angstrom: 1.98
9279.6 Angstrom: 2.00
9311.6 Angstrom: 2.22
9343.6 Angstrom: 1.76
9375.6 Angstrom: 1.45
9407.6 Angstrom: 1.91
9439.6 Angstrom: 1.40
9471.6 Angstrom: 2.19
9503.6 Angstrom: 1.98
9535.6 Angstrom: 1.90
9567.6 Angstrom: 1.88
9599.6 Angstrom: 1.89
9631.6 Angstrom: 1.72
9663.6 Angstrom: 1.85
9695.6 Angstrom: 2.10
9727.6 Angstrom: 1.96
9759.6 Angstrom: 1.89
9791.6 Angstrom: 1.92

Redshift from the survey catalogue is 0.22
